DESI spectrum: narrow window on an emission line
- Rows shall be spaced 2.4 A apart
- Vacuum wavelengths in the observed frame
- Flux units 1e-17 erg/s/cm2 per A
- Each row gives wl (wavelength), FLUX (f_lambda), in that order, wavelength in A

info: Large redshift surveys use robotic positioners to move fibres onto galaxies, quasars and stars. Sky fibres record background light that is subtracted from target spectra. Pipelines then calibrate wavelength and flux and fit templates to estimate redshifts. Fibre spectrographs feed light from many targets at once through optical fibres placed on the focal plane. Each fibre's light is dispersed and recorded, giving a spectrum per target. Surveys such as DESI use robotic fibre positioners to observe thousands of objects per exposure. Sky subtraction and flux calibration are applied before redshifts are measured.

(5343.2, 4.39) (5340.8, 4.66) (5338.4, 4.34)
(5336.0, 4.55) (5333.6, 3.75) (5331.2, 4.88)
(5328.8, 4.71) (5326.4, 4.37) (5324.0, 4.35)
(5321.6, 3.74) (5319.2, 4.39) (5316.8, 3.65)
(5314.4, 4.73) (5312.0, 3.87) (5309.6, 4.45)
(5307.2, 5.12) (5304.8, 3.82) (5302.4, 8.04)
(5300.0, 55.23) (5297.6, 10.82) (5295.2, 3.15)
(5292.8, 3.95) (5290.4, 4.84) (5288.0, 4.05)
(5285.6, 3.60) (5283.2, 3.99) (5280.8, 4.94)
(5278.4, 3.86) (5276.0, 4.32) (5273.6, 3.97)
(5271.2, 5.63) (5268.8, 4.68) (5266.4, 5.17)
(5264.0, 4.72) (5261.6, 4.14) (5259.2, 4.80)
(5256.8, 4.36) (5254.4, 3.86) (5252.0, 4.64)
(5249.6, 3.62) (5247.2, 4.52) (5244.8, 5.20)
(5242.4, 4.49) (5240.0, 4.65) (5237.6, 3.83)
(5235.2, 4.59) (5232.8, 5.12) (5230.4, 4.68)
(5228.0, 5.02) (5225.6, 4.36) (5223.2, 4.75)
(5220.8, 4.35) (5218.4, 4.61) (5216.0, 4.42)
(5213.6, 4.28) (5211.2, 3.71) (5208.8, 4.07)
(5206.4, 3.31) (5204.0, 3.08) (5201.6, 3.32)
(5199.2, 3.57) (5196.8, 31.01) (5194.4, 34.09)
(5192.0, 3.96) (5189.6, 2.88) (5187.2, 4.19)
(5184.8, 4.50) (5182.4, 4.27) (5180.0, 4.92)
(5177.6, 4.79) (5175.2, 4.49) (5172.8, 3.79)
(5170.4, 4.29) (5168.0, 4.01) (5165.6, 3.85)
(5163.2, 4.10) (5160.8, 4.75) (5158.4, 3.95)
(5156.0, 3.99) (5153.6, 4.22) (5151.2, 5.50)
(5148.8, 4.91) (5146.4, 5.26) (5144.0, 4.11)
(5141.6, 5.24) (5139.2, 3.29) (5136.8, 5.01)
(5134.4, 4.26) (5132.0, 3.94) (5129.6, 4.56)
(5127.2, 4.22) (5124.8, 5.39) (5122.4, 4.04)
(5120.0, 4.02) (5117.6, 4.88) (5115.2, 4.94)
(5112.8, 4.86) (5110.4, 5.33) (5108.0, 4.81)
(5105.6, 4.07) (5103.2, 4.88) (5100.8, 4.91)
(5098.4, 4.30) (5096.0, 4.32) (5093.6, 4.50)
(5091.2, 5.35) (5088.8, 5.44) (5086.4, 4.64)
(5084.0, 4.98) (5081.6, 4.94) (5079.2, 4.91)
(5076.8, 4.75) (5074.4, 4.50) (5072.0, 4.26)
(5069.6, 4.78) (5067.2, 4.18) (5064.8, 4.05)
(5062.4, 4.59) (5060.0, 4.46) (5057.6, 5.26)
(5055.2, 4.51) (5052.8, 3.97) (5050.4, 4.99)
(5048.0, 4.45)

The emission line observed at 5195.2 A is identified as Hbeta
